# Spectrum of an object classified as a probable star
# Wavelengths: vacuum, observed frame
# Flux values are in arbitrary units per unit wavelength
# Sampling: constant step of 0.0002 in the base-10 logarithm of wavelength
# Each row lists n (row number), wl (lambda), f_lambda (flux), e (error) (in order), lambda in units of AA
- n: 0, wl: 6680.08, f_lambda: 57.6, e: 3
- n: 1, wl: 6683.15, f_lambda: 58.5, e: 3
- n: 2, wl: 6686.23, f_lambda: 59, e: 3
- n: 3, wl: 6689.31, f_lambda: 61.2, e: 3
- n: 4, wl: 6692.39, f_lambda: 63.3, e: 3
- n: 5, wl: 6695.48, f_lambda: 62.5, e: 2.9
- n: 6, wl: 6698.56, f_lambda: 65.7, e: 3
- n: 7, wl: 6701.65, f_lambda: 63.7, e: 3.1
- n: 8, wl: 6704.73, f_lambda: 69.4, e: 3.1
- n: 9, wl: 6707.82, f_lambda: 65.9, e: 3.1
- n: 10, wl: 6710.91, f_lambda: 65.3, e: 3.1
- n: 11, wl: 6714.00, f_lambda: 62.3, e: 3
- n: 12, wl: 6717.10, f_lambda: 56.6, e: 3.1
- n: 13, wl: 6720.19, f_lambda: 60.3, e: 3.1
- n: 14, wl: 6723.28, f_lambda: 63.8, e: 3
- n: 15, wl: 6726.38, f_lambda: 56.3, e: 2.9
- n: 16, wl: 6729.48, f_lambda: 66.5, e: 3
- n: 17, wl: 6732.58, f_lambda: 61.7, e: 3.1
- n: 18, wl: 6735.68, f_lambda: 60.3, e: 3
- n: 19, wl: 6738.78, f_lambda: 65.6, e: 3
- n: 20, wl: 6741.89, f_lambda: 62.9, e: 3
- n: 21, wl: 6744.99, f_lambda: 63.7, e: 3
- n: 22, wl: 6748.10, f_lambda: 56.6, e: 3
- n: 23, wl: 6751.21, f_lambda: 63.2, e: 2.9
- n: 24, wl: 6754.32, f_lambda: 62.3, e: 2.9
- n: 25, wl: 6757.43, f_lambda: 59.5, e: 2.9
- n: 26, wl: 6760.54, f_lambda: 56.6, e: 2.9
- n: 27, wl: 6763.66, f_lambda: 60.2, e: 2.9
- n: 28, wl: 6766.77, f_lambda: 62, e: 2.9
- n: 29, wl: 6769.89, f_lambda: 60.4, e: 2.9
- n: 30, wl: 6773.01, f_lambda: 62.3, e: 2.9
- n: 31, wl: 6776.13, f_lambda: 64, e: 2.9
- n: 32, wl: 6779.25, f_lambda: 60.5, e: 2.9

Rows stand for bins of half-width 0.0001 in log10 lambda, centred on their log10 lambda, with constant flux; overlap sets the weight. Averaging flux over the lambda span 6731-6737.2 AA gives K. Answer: 61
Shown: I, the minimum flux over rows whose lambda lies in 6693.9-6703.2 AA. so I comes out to 62.5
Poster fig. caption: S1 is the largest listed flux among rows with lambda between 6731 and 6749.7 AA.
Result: 65.6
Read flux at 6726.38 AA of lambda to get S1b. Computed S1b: 56.3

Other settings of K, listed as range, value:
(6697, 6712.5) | 66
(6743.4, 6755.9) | 61.5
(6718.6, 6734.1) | 61.7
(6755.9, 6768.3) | 59.6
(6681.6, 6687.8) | 58.8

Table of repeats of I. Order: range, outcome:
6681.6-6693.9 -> 58.5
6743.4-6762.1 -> 56.6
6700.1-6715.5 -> 62.3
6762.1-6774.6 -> 60.2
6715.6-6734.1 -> 56.3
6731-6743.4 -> 60.3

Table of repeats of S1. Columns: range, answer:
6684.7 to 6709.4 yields 69.4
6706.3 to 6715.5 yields 65.9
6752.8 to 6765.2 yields 62.3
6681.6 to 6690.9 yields 61.2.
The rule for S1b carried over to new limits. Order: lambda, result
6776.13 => 64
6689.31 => 61.2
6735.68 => 60.3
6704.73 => 69.4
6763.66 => 60.2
